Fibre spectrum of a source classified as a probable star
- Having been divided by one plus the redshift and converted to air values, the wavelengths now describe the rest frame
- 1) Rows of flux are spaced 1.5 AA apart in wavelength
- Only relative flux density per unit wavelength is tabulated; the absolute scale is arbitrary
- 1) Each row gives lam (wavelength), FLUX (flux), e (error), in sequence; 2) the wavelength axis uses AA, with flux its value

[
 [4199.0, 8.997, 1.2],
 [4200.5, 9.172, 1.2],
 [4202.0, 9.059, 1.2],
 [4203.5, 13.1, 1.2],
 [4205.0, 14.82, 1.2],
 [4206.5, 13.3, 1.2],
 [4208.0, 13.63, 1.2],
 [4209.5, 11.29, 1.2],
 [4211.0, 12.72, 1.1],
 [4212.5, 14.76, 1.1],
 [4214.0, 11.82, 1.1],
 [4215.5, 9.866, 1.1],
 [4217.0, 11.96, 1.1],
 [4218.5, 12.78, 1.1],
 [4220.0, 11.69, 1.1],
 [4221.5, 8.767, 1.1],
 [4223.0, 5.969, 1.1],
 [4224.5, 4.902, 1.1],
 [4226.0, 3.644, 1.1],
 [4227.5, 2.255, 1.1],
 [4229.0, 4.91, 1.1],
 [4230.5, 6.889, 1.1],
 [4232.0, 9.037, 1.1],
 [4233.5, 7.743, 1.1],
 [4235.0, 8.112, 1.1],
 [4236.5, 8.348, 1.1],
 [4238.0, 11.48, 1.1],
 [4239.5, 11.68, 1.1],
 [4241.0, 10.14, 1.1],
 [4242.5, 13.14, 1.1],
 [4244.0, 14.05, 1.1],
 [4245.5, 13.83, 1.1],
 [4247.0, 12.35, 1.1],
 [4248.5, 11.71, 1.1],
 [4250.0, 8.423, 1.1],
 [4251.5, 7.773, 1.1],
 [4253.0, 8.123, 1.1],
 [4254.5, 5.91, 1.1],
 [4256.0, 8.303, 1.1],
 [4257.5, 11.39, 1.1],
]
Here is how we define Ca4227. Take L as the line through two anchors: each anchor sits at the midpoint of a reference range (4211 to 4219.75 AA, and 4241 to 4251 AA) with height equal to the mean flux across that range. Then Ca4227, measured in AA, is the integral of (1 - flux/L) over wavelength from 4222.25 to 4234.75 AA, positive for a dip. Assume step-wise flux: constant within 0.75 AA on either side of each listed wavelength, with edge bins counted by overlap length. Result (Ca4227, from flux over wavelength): 6.6 AA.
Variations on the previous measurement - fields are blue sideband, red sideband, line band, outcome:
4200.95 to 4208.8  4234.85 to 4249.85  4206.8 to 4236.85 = 7.5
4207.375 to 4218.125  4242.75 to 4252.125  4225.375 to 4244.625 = 5.2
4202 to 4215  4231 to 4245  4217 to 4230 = 5.1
